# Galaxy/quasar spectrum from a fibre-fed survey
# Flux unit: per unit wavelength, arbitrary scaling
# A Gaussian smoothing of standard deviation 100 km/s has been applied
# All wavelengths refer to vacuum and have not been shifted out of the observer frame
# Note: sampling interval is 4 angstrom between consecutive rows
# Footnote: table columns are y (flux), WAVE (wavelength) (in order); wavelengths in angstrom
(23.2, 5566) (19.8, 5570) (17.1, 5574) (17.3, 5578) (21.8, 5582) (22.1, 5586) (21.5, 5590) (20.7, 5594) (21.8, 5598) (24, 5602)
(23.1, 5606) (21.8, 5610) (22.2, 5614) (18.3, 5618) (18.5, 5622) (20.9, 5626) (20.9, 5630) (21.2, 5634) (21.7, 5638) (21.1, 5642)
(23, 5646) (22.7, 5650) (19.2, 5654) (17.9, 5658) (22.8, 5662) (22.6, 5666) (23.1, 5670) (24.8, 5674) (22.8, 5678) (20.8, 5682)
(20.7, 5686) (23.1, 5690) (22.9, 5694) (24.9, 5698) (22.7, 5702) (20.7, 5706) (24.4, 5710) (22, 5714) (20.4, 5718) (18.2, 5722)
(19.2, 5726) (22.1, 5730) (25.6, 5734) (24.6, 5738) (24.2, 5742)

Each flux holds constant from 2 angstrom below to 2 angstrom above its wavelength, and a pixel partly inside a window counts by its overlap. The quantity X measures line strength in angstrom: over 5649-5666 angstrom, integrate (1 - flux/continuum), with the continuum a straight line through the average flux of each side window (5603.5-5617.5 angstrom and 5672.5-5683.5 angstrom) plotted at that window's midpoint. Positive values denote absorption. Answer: 1.4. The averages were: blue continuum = 22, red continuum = 22.8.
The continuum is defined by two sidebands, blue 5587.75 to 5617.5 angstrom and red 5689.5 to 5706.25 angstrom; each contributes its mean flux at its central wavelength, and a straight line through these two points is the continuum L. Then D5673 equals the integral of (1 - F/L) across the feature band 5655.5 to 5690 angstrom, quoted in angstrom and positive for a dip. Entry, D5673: 1.2 angstrom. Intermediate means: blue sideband 22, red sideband 23.1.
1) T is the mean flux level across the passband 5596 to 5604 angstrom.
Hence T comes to 22.9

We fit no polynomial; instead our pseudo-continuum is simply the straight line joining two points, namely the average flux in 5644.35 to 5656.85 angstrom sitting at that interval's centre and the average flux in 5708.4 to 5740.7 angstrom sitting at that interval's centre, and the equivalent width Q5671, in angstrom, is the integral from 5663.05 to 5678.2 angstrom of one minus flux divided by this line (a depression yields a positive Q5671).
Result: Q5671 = -1.3 angstrom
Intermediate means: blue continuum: 21.3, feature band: 23.4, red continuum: 22.1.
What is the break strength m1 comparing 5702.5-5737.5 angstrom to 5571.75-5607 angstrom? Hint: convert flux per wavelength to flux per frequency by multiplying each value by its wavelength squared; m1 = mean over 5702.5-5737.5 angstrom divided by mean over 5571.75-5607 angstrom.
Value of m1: 1.09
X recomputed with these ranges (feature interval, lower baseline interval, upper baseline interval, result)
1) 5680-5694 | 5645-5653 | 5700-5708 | 0.1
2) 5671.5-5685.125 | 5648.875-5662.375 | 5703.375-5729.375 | -1.4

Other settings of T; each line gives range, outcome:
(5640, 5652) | 22.3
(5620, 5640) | 20.6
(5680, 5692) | 21.5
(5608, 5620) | 20.8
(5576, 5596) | 20.7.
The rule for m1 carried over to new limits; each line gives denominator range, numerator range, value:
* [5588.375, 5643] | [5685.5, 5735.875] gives 1.07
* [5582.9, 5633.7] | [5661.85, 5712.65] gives 1.10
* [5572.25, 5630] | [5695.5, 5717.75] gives 1.13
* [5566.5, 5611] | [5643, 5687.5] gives 1.07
